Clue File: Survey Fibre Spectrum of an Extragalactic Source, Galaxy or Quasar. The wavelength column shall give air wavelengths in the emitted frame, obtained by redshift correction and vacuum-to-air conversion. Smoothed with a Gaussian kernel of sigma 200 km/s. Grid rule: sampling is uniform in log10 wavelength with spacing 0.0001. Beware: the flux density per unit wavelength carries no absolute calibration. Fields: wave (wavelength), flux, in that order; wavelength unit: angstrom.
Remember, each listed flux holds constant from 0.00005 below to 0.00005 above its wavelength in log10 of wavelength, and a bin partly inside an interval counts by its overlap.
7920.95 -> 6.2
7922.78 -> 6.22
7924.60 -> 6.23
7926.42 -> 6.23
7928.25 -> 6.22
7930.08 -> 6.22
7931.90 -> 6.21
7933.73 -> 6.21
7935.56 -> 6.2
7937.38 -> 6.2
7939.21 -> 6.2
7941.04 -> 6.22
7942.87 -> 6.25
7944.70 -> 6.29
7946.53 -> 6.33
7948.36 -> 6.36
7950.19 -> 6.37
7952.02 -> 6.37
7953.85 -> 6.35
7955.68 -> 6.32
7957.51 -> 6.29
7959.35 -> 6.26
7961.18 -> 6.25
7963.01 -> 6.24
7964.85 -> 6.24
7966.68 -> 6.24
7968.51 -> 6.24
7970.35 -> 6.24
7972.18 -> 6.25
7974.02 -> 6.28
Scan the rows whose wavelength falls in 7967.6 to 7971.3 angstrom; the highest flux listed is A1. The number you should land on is 6.24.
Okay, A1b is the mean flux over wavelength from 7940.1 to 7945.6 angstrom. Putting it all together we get 6.25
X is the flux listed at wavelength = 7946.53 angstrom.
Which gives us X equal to 6.33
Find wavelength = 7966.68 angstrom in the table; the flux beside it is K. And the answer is 6.24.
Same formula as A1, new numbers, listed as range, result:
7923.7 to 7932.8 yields 6.23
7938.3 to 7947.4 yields 6.33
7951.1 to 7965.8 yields 6.37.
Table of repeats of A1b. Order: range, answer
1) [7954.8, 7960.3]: 6.29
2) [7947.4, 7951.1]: 6.37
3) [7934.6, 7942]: 6.2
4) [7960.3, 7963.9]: 6.25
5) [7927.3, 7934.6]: 6.21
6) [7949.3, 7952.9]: 6.37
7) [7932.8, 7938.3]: 6.2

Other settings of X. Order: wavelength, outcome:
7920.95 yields 6.2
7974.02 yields 6.28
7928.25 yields 6.22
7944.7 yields 6.29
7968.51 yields 6.24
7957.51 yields 6.29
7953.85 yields 6.35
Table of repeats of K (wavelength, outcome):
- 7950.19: 6.37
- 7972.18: 6.25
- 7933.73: 6.21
